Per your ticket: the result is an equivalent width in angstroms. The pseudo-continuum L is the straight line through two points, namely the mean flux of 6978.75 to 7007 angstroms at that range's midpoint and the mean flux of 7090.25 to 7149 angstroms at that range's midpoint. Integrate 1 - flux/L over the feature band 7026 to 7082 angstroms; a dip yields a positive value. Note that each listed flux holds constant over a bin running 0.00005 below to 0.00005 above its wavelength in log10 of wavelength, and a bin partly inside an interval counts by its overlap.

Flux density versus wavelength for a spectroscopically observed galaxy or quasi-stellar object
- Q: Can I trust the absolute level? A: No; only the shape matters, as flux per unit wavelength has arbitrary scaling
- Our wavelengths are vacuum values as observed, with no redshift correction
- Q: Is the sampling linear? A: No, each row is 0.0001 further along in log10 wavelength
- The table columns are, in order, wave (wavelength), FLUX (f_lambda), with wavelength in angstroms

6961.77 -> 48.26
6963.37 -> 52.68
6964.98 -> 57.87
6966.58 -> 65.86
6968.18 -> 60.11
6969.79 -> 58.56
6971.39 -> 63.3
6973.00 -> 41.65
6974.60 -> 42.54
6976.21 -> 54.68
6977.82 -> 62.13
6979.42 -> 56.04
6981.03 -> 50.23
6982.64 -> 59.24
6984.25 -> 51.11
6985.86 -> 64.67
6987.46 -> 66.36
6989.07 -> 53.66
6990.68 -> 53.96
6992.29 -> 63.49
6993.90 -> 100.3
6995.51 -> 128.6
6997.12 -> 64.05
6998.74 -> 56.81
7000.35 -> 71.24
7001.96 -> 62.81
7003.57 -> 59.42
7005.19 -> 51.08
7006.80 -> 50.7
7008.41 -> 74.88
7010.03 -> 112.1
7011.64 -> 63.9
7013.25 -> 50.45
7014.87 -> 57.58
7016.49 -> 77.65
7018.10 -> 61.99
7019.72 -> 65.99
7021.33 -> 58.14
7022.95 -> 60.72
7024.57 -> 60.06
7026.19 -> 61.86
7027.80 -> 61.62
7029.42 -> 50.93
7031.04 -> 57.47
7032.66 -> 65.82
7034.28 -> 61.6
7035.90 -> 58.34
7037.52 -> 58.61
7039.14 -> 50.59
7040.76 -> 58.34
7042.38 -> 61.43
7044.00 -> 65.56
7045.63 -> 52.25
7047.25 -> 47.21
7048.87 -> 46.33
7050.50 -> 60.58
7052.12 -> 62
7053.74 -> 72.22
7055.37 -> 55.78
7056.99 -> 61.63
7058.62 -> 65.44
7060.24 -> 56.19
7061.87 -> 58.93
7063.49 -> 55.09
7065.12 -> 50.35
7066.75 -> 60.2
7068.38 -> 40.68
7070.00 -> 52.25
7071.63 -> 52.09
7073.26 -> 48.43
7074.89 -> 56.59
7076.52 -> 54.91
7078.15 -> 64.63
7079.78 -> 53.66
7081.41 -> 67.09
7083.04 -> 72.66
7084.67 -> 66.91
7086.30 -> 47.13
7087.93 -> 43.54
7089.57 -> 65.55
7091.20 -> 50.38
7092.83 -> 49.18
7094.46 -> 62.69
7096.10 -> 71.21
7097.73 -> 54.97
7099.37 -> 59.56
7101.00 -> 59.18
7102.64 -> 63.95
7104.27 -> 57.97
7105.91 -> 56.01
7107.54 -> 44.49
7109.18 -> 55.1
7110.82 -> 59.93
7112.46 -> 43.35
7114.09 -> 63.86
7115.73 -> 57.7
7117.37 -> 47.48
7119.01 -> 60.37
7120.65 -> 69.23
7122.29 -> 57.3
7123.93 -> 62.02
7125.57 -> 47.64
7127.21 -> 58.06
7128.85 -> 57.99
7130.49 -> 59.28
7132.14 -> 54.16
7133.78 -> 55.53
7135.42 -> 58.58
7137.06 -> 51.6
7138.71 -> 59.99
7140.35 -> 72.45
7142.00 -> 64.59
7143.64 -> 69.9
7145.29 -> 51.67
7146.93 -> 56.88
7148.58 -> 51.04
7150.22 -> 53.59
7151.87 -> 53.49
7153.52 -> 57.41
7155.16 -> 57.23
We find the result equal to 3.9 angstroms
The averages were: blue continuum 65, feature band 57.2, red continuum 57.7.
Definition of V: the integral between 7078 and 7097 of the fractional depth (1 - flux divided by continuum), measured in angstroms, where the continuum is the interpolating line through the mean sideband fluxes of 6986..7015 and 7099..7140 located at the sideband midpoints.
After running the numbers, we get 0.3 angstroms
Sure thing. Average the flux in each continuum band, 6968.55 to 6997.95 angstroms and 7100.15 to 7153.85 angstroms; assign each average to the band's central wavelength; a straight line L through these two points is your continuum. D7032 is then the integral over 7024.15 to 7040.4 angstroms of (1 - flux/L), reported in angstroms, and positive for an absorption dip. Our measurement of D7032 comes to 0.6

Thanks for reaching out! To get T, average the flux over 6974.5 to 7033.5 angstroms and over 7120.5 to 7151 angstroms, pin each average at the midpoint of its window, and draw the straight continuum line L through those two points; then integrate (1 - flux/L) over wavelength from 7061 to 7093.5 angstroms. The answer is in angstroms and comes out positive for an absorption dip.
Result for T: 2.8 angstroms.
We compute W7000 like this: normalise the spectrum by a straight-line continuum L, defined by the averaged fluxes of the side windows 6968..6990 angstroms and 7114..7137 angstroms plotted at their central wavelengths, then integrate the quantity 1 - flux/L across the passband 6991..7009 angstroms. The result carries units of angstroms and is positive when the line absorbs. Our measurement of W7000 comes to -4.7 angstroms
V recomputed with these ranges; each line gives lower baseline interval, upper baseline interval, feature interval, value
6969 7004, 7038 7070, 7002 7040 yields -1.51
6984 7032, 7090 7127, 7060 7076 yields 2.02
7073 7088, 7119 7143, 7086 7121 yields 1.46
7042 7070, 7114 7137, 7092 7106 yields -0.57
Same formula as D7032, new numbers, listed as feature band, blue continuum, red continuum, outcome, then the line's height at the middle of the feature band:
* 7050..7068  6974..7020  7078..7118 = 0.3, 60.4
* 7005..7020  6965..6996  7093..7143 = -1.5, 61.3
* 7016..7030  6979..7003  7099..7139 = 0.5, 64.4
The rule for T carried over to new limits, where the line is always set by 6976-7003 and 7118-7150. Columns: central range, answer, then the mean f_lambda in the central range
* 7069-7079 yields 1.2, 54.6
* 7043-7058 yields 1.1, 58.3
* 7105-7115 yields 1.0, 53.9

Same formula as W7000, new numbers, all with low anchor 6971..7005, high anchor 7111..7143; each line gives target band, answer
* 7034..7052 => 1.33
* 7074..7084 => -0.31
